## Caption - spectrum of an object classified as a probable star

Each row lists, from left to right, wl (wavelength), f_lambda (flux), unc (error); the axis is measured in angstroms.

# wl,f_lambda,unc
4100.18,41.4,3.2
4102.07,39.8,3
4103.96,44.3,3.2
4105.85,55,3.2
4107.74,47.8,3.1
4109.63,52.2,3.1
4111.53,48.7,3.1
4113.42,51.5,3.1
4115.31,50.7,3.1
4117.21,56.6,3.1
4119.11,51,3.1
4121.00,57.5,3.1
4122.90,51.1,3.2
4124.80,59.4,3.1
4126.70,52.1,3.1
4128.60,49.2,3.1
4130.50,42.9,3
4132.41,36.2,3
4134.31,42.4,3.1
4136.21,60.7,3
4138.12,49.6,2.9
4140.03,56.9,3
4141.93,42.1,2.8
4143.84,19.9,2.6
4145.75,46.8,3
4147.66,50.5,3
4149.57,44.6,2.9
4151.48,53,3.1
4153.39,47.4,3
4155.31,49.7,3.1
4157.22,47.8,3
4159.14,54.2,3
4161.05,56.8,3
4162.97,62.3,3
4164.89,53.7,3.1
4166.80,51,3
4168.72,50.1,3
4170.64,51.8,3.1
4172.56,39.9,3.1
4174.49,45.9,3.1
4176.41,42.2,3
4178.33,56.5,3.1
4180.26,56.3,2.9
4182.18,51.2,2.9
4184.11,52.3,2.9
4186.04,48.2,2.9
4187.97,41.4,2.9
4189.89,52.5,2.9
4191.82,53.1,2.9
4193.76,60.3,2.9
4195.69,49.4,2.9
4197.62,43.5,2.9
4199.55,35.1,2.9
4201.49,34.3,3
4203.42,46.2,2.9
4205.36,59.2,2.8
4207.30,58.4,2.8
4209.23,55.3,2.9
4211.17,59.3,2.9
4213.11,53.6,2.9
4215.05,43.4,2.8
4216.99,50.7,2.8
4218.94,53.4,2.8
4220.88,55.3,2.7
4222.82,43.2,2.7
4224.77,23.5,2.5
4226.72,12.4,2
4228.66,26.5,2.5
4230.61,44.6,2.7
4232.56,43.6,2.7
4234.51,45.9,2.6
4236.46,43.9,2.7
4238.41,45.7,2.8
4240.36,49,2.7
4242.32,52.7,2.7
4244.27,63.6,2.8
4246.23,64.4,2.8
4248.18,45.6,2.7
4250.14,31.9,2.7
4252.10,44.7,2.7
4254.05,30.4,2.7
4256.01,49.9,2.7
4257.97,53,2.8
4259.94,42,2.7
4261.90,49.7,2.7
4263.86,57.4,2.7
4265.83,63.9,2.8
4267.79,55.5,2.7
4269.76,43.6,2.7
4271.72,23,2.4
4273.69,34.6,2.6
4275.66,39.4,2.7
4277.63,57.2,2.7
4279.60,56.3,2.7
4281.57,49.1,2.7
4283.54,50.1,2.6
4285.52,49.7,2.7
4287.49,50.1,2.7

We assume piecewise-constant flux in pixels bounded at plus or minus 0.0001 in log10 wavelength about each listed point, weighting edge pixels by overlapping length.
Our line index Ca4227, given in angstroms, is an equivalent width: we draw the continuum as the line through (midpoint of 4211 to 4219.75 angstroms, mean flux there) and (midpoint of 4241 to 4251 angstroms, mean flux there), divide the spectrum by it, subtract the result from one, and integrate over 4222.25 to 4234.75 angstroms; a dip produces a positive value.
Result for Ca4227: 4.4 angstroms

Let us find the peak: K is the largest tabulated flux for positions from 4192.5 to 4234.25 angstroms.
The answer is 60.3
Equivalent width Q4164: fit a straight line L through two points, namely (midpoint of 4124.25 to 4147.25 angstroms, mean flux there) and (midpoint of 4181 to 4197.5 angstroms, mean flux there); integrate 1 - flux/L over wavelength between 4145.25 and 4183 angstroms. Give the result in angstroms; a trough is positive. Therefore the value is -1.5 angstroms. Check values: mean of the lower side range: 46.4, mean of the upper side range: 50.7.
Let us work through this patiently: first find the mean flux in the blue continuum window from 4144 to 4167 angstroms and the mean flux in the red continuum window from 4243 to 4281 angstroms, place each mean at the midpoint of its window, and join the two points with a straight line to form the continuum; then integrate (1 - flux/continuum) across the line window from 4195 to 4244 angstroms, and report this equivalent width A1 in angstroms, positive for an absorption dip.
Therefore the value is 3.5 angstroms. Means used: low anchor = 50.4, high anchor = 47.7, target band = 45.4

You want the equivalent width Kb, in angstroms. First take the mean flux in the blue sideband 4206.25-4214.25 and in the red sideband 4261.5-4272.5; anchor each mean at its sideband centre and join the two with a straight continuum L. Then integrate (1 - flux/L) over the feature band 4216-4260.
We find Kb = 7.16 angstroms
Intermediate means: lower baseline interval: 56.4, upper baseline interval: 49.3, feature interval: 44.2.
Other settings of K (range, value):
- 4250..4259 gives 53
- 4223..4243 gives 52.7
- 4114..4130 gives 59.4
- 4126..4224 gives 62.3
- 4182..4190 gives 52.5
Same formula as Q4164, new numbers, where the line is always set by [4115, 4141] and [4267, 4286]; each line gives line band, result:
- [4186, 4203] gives 0.8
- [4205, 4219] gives -1.7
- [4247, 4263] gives 0.9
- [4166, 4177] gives 0.6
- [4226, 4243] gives 2.3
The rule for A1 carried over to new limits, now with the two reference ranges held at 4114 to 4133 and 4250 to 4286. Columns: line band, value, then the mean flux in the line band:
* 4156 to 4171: -1.1 angstroms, 53.5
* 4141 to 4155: 1.8 angstroms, 43.7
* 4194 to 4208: 0.5 angstroms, 47.1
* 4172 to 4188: 0.1 angstroms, 48.8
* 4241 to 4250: -1.3 angstroms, 54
